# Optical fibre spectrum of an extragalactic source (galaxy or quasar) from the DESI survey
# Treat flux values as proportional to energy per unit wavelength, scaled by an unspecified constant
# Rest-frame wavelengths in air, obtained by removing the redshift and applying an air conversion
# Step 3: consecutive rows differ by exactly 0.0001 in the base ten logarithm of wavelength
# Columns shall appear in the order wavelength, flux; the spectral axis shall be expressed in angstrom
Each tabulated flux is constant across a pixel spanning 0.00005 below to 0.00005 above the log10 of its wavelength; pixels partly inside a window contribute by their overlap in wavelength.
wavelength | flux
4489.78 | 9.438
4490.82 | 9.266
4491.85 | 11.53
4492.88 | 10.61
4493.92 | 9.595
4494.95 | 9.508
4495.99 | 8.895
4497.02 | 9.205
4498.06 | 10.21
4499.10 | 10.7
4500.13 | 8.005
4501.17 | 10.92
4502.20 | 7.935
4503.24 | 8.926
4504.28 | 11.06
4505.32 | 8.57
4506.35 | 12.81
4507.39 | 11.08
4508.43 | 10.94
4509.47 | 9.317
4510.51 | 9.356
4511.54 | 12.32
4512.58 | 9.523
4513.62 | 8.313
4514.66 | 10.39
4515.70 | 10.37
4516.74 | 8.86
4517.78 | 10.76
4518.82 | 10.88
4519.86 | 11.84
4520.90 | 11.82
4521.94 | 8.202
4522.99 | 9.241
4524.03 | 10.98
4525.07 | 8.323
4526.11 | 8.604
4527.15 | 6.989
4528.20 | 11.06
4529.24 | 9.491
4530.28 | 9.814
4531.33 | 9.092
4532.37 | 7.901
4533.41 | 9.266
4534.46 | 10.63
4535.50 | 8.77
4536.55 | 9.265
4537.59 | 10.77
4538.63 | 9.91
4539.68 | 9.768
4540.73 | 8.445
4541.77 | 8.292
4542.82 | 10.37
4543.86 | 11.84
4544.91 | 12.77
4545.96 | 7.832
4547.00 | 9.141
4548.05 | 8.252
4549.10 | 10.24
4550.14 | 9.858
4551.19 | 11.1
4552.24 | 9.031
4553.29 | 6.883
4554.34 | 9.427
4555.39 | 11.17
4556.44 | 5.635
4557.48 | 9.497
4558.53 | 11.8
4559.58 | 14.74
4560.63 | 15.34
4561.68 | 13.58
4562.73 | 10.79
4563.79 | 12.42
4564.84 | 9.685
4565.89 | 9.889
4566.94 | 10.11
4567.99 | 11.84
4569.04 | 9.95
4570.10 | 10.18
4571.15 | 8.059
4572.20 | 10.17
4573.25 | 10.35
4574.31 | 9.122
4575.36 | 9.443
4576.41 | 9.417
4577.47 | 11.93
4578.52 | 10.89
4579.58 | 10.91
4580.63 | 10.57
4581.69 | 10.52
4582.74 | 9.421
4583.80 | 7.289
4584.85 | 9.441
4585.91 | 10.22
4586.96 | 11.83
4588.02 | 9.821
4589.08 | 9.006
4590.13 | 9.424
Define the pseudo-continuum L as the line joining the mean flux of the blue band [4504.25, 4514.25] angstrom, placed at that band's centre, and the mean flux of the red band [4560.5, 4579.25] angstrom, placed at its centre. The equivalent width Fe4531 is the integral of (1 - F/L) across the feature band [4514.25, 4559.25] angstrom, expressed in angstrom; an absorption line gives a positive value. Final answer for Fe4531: 3.4 angstrom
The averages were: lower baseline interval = 10.3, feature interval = 9.66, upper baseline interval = 10.6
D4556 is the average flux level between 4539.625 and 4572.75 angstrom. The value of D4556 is 10.3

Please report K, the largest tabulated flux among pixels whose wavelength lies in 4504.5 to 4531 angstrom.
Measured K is 12.81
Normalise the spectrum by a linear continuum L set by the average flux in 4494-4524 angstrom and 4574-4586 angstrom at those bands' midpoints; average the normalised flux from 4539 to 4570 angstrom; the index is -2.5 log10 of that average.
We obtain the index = -0.04 mag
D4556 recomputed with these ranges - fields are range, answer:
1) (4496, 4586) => 9.99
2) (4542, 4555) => 9.71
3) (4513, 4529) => 9.77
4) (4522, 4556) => 9.49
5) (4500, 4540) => 9.81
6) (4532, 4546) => 9.78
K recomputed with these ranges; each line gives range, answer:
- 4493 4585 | 15.34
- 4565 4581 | 11.93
